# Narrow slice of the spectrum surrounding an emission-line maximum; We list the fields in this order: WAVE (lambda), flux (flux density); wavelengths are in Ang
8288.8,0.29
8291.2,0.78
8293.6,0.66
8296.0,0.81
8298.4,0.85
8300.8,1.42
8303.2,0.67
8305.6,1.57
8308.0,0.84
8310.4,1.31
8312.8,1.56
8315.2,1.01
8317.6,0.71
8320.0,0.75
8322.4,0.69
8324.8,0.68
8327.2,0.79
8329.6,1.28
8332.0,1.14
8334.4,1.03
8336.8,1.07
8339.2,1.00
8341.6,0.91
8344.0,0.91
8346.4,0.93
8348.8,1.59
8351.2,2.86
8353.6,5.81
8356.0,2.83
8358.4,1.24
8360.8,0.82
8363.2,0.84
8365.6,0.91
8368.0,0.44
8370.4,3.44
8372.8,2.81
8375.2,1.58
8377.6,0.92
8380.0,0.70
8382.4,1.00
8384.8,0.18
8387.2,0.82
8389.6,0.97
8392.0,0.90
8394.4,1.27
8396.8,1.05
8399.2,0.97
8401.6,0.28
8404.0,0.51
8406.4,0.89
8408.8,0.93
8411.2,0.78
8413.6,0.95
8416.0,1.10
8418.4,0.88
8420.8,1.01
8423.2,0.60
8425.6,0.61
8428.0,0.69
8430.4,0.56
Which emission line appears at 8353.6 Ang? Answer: [S II]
